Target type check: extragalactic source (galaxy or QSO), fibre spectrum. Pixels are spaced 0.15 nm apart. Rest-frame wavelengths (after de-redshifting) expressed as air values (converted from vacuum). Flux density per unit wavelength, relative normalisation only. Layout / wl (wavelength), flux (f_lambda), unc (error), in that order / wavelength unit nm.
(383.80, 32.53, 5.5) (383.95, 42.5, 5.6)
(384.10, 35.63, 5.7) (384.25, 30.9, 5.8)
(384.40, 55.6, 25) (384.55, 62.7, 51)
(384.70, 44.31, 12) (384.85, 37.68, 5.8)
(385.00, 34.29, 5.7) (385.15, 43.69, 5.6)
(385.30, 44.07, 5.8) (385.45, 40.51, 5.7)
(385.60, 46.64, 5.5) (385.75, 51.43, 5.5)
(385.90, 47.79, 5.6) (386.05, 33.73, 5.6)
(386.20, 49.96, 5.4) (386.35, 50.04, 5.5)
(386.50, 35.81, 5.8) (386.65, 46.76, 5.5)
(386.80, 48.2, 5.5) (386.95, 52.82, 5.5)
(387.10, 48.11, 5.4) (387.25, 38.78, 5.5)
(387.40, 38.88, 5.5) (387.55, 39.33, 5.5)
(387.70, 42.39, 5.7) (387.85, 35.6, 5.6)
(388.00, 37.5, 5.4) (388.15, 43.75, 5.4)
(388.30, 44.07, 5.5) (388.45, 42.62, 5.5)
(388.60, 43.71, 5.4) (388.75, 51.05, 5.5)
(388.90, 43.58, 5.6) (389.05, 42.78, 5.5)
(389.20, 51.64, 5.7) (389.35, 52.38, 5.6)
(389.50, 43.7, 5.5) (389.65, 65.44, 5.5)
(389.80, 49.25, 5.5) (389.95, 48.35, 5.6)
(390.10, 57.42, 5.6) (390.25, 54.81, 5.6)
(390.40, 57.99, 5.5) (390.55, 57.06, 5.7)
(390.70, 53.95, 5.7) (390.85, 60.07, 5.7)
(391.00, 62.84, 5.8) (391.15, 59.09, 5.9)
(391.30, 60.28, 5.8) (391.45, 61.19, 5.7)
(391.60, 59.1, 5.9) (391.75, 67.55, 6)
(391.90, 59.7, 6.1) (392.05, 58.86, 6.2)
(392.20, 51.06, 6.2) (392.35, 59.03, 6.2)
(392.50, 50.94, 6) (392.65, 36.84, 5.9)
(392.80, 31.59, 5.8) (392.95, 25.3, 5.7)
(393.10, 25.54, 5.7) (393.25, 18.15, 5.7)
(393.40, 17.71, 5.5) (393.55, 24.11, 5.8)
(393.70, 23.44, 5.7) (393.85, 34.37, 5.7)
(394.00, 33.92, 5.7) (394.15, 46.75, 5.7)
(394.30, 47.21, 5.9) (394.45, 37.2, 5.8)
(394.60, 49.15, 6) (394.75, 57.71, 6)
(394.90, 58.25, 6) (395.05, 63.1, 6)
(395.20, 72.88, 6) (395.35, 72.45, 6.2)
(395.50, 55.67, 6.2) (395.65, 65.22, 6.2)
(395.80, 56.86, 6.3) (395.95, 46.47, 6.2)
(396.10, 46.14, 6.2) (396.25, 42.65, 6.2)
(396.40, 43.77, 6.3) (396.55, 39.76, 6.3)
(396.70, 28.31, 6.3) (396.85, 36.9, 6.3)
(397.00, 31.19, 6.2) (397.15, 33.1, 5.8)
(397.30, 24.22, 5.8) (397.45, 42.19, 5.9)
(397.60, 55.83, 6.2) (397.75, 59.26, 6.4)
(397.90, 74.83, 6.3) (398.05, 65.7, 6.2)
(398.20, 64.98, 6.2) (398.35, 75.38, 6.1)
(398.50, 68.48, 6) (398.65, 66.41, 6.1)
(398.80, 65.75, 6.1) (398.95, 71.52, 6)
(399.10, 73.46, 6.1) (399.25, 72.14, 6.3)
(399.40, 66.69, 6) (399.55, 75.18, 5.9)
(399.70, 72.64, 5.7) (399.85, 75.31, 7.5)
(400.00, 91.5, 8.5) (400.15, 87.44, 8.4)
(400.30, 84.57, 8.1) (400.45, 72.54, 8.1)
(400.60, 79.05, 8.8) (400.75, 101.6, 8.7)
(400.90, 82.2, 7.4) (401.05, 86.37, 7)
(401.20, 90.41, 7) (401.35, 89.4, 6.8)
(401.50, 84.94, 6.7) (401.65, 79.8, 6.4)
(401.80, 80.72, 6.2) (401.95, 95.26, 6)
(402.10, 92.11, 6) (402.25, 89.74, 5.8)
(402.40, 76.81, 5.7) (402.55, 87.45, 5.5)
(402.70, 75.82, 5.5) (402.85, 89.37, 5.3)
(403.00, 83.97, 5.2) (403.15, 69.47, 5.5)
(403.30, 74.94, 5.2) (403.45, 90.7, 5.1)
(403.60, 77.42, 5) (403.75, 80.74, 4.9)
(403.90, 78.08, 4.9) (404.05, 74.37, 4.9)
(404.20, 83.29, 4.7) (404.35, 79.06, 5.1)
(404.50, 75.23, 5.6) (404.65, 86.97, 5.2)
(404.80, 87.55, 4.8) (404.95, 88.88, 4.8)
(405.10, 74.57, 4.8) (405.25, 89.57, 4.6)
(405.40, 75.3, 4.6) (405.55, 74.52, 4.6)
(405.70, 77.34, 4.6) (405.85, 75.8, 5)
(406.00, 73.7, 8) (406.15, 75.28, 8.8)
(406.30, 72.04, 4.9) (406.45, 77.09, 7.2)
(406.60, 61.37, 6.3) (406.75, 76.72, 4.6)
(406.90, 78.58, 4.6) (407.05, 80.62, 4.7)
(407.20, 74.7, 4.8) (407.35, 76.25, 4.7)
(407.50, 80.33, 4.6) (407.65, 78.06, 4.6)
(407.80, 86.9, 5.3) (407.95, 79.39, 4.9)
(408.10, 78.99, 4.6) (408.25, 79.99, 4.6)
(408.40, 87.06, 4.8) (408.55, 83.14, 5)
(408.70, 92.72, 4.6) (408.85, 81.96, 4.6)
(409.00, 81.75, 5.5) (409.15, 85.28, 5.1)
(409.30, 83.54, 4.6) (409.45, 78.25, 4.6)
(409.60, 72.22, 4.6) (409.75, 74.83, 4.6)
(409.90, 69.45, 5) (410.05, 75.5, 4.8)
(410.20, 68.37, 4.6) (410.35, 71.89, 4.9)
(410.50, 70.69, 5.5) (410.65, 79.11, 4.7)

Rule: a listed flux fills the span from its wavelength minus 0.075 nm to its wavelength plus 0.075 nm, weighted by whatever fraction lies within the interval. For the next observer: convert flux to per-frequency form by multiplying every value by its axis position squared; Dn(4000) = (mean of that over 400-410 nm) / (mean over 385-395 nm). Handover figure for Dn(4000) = 1.89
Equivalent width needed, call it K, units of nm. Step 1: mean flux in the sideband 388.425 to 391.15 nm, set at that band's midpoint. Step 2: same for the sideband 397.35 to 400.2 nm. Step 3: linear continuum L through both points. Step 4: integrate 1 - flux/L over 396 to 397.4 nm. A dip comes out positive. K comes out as 0.616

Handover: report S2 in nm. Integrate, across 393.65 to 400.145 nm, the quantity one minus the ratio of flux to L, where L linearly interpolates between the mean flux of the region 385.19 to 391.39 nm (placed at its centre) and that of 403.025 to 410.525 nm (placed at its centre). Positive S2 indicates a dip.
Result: 0.703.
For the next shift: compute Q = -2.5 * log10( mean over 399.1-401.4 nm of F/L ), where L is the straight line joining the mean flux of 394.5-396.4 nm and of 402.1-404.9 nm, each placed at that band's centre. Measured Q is -0.14 mag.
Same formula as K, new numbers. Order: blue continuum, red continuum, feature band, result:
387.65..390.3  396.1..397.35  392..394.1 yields 0.331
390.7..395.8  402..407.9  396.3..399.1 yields 0.364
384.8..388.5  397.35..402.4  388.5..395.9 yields 0.887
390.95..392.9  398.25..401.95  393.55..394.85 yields 0.447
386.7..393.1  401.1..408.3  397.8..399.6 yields -0.052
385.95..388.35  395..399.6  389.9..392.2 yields -0.490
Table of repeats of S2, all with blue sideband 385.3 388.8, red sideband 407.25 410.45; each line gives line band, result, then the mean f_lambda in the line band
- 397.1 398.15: 0.17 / 51.5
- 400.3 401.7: -0.39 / 85.2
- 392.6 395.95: 0.75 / 43.5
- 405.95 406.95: 0.03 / 73.4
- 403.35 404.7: -0.17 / 80.4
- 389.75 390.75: -0.11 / 54.2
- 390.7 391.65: -0.18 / 60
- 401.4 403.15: -0.41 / 84.5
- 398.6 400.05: -0.21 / 72.9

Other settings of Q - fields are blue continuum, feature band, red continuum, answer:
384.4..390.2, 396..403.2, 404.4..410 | -0.04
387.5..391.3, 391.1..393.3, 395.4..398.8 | 0.04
